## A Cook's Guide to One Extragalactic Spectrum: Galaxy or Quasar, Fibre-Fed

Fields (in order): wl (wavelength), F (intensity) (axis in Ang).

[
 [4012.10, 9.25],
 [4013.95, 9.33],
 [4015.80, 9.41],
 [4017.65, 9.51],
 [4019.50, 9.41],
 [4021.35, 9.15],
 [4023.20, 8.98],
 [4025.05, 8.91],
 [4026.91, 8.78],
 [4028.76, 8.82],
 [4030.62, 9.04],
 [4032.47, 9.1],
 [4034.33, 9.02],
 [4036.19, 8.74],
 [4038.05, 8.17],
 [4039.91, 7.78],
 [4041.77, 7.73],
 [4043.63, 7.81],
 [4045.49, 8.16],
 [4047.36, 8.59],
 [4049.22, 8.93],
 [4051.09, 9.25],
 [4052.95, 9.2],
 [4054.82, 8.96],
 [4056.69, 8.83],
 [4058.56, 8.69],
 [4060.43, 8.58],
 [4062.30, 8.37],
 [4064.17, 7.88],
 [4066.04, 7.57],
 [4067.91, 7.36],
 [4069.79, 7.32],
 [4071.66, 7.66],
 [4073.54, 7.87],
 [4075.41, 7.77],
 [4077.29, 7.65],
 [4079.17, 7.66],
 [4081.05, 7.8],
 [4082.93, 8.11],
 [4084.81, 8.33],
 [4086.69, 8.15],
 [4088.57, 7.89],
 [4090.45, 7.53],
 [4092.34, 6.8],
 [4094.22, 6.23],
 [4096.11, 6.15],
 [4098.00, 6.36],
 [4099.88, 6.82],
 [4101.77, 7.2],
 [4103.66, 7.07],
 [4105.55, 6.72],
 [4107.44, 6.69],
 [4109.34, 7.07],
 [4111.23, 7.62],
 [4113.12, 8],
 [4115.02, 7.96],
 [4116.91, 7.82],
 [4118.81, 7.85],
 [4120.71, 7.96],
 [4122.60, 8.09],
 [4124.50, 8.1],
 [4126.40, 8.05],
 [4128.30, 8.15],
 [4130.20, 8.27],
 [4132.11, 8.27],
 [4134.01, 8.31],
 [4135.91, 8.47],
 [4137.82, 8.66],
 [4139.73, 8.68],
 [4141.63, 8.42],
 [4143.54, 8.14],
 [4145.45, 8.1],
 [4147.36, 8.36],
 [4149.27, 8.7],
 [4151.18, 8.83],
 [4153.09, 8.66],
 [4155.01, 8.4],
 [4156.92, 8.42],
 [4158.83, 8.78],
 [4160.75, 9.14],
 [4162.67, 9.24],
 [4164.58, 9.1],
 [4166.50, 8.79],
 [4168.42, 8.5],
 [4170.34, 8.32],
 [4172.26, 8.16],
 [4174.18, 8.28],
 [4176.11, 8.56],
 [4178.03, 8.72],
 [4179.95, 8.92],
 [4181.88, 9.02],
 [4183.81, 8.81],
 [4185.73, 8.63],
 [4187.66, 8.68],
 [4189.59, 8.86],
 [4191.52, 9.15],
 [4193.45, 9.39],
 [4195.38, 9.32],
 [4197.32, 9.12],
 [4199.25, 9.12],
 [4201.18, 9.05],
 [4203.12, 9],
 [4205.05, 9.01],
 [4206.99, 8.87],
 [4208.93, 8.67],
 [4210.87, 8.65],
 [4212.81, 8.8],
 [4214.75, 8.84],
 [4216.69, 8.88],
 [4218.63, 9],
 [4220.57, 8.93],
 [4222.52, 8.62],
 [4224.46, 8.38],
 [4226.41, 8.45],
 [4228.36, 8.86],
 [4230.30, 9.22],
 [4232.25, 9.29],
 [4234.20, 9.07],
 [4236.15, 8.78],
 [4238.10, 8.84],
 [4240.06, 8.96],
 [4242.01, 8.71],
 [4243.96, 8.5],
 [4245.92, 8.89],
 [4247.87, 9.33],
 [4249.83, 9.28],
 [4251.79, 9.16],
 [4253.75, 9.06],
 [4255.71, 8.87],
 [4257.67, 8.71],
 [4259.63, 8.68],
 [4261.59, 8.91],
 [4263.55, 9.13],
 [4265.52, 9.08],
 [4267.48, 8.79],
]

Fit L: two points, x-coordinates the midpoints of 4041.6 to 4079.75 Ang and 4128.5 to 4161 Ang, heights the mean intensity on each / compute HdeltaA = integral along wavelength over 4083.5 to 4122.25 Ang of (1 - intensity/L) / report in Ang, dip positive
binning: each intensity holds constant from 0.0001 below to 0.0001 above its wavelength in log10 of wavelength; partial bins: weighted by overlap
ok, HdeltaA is 4.7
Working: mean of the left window 8.2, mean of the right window 8.48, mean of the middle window 7.33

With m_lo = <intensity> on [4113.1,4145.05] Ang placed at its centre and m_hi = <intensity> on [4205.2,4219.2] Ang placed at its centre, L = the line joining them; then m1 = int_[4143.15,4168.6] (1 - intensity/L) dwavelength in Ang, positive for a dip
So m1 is -0.83 Ang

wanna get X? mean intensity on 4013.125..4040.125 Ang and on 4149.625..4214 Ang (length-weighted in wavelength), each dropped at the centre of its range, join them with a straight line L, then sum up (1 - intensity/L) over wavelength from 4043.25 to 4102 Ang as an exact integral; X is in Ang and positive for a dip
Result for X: 7.00 Ang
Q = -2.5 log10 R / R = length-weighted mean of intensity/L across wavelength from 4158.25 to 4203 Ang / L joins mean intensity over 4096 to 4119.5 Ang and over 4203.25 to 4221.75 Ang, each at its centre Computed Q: -0.06 mag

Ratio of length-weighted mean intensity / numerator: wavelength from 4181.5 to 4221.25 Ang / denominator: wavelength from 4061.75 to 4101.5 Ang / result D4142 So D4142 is 1.2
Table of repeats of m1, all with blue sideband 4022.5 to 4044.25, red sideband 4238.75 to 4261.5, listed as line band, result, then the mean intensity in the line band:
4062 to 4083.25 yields 2.3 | 7.72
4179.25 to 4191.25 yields 0.0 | 8.83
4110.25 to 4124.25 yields 1.3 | 7.91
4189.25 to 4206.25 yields -0.5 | 9.12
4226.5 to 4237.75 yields -0.1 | 8.99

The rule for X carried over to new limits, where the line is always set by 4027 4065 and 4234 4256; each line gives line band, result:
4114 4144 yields 1.85 Ang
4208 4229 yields 0.40 Ang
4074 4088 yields 1.18 Ang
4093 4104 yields 2.62 Ang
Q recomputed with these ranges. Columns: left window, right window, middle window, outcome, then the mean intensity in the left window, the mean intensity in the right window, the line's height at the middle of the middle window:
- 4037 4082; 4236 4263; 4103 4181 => 0.03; 8.15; 8.91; 8.48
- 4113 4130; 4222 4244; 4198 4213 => -0.04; 8.01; 8.83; 8.62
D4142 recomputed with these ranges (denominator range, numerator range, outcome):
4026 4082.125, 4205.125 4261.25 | 1.07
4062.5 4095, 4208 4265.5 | 1.16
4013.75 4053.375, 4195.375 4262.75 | 1.01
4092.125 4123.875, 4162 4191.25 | 1.21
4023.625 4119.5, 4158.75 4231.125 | 1.11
